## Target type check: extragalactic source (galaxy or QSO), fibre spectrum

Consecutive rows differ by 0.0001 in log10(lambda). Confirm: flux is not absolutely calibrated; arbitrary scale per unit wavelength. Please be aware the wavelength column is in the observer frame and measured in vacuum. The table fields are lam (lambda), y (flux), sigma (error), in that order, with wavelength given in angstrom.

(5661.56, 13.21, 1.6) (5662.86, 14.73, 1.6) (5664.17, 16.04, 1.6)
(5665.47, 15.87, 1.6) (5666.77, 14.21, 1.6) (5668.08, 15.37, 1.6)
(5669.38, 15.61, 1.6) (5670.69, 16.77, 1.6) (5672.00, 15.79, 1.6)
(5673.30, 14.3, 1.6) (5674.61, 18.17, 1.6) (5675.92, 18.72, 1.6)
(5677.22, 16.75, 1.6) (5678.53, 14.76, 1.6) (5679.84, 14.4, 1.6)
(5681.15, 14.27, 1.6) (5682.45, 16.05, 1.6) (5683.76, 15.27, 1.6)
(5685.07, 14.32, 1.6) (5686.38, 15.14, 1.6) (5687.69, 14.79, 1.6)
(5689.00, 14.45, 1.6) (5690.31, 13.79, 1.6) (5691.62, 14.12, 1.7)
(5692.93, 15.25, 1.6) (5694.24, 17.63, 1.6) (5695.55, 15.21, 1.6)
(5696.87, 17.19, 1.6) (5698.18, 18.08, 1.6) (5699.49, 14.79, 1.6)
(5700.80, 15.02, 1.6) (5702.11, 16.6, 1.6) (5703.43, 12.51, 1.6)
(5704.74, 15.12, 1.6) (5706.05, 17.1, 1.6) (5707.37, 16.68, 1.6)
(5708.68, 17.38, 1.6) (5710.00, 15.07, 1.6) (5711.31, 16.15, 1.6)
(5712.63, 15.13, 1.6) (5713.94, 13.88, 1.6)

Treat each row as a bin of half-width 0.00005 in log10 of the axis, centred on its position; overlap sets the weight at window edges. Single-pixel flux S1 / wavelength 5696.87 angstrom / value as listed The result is 17.19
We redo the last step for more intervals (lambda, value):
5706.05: 17.1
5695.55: 15.21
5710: 15.07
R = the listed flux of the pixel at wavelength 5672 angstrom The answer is 15.79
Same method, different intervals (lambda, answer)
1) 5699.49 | 14.79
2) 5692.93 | 15.25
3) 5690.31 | 13.79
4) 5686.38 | 15.14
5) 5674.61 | 18.17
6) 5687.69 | 14.79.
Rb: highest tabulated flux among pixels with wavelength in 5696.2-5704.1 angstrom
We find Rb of 18.08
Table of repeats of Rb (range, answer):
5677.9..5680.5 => 14.76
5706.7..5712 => 17.38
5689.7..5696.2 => 17.63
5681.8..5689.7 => 16.05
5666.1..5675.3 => 18.17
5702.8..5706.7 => 17.1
